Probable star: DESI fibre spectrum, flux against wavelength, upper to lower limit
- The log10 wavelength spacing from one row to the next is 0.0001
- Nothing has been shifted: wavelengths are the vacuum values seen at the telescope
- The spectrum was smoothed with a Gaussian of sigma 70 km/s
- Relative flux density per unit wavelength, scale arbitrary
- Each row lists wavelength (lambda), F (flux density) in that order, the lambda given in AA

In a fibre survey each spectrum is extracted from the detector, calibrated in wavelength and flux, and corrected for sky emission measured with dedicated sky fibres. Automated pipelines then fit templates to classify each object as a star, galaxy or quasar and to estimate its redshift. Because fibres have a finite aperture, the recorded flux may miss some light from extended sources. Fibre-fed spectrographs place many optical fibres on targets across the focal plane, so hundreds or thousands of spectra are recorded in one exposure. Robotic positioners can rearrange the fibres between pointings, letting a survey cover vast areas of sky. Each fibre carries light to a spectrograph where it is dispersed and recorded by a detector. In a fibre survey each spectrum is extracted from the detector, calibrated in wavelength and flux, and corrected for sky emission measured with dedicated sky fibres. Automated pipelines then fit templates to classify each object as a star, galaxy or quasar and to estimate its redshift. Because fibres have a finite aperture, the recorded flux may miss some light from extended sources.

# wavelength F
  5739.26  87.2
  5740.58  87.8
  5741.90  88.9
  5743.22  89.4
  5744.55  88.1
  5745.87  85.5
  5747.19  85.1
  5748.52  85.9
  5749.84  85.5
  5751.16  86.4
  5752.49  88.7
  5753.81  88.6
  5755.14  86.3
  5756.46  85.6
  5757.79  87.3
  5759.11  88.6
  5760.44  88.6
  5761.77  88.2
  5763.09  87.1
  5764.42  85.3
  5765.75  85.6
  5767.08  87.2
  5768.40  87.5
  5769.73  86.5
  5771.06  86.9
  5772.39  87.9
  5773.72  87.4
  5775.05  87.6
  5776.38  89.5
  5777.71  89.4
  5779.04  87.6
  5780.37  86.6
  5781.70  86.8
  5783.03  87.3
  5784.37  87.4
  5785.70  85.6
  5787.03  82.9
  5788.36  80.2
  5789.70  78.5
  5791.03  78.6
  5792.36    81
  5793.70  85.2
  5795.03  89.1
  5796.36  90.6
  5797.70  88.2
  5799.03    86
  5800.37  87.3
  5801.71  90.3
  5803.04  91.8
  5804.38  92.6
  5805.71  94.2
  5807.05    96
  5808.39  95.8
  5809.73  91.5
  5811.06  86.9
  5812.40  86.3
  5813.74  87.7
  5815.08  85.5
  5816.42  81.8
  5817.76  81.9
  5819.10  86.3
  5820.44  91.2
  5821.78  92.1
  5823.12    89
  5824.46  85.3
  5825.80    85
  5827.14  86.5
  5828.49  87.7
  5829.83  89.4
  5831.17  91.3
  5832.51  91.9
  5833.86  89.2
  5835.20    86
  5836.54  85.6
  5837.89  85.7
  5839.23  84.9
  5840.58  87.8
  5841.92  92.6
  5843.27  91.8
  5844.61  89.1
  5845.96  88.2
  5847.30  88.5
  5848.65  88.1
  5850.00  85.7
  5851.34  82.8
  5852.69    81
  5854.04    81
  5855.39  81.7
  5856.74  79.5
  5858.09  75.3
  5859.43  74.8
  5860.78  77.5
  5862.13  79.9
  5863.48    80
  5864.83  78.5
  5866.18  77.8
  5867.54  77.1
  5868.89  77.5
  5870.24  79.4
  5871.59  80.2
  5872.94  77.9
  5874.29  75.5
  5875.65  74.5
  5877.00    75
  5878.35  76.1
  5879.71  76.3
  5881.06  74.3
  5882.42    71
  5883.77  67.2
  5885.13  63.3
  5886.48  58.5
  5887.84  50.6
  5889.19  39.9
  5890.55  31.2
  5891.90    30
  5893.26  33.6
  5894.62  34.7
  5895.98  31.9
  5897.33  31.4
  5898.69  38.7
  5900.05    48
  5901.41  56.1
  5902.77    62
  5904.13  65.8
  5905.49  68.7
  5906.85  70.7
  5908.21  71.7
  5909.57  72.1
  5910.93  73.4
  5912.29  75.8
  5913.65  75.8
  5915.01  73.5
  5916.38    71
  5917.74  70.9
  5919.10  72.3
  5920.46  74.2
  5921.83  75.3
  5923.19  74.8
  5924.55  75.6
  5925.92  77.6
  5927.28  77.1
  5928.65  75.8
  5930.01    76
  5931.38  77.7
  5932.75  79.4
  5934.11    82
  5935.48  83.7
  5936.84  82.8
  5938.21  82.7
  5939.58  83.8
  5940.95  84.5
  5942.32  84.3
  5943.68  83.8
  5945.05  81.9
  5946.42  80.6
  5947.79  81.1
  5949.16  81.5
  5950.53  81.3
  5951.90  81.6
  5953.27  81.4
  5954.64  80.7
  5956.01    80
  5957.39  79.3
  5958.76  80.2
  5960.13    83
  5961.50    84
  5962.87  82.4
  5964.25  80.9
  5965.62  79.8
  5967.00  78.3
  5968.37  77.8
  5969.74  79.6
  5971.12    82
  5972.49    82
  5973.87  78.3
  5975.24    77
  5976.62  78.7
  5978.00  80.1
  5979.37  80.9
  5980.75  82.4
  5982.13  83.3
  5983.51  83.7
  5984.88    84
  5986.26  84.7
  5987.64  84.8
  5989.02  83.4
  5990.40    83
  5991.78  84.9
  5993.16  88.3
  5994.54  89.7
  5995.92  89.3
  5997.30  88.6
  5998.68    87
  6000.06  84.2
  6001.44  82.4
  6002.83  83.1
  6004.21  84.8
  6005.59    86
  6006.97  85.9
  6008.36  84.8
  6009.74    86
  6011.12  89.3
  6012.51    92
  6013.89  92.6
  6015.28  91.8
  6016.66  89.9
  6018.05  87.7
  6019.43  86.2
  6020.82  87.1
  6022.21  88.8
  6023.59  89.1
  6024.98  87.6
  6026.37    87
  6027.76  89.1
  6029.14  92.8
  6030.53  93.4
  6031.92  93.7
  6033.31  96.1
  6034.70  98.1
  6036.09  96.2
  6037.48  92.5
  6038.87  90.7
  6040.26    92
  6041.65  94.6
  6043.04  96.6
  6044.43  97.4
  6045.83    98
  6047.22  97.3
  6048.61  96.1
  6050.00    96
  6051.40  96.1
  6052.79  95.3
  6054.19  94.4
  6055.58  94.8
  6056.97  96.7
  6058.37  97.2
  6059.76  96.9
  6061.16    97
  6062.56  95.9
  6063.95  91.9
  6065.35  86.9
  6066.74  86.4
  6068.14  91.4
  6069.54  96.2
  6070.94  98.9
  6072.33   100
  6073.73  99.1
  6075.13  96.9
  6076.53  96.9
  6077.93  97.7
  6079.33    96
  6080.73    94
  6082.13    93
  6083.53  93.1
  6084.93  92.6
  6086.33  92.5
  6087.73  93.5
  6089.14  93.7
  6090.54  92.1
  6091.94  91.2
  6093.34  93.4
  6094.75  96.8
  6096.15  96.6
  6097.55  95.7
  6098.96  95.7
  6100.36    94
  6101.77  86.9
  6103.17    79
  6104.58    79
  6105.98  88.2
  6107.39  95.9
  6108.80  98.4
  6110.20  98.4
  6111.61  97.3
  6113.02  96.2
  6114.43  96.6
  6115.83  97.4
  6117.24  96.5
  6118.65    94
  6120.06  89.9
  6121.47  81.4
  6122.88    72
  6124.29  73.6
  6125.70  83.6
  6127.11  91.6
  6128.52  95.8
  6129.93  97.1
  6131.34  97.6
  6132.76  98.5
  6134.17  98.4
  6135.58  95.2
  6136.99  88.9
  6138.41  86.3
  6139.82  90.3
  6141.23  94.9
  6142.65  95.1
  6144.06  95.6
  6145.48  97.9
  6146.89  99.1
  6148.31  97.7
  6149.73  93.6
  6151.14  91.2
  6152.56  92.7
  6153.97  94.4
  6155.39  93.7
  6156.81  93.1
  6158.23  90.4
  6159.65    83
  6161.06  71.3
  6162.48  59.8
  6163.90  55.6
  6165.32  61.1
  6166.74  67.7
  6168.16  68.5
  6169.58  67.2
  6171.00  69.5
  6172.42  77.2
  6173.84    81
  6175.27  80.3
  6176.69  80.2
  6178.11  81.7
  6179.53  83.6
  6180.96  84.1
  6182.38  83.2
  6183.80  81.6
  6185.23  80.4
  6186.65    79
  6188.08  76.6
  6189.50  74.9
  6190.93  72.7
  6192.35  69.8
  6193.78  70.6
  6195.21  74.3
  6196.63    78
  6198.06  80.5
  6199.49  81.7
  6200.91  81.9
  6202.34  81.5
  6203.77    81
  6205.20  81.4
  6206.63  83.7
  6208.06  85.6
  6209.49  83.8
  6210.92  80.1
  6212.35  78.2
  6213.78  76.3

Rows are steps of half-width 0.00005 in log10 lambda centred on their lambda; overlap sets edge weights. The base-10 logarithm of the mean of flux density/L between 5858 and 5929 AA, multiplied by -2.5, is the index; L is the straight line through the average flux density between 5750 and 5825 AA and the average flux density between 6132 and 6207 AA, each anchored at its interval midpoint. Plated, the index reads 0.280 mag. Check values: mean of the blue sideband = 87.3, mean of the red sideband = 82.5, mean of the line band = 66.4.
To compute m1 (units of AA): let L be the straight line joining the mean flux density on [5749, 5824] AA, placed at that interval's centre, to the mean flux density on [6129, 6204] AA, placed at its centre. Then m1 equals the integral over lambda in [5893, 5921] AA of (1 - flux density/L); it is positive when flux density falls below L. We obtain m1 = 8.2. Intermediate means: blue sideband 87.3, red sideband 83.1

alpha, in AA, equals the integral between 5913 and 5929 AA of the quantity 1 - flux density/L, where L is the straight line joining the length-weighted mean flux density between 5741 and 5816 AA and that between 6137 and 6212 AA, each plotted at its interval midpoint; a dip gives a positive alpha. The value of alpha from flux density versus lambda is 2.0 AA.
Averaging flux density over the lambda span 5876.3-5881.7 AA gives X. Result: 75.5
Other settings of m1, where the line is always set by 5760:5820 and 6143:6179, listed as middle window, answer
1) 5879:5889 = 2.5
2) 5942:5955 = 0.5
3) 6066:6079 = -2.0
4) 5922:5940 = 1.3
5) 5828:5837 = -0.2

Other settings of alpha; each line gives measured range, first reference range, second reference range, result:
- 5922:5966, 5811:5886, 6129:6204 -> 1.1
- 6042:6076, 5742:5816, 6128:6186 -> -3.9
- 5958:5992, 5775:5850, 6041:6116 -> 3.8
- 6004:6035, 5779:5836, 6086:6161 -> 0.4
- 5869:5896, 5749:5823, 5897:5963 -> 6.2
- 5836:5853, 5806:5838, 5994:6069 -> 0.3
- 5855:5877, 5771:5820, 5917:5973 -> 1.6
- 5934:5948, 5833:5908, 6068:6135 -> -1.0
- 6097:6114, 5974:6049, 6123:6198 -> -1.4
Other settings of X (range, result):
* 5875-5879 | 75.3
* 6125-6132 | 93.2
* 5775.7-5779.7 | 88.8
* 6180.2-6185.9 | 82.3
